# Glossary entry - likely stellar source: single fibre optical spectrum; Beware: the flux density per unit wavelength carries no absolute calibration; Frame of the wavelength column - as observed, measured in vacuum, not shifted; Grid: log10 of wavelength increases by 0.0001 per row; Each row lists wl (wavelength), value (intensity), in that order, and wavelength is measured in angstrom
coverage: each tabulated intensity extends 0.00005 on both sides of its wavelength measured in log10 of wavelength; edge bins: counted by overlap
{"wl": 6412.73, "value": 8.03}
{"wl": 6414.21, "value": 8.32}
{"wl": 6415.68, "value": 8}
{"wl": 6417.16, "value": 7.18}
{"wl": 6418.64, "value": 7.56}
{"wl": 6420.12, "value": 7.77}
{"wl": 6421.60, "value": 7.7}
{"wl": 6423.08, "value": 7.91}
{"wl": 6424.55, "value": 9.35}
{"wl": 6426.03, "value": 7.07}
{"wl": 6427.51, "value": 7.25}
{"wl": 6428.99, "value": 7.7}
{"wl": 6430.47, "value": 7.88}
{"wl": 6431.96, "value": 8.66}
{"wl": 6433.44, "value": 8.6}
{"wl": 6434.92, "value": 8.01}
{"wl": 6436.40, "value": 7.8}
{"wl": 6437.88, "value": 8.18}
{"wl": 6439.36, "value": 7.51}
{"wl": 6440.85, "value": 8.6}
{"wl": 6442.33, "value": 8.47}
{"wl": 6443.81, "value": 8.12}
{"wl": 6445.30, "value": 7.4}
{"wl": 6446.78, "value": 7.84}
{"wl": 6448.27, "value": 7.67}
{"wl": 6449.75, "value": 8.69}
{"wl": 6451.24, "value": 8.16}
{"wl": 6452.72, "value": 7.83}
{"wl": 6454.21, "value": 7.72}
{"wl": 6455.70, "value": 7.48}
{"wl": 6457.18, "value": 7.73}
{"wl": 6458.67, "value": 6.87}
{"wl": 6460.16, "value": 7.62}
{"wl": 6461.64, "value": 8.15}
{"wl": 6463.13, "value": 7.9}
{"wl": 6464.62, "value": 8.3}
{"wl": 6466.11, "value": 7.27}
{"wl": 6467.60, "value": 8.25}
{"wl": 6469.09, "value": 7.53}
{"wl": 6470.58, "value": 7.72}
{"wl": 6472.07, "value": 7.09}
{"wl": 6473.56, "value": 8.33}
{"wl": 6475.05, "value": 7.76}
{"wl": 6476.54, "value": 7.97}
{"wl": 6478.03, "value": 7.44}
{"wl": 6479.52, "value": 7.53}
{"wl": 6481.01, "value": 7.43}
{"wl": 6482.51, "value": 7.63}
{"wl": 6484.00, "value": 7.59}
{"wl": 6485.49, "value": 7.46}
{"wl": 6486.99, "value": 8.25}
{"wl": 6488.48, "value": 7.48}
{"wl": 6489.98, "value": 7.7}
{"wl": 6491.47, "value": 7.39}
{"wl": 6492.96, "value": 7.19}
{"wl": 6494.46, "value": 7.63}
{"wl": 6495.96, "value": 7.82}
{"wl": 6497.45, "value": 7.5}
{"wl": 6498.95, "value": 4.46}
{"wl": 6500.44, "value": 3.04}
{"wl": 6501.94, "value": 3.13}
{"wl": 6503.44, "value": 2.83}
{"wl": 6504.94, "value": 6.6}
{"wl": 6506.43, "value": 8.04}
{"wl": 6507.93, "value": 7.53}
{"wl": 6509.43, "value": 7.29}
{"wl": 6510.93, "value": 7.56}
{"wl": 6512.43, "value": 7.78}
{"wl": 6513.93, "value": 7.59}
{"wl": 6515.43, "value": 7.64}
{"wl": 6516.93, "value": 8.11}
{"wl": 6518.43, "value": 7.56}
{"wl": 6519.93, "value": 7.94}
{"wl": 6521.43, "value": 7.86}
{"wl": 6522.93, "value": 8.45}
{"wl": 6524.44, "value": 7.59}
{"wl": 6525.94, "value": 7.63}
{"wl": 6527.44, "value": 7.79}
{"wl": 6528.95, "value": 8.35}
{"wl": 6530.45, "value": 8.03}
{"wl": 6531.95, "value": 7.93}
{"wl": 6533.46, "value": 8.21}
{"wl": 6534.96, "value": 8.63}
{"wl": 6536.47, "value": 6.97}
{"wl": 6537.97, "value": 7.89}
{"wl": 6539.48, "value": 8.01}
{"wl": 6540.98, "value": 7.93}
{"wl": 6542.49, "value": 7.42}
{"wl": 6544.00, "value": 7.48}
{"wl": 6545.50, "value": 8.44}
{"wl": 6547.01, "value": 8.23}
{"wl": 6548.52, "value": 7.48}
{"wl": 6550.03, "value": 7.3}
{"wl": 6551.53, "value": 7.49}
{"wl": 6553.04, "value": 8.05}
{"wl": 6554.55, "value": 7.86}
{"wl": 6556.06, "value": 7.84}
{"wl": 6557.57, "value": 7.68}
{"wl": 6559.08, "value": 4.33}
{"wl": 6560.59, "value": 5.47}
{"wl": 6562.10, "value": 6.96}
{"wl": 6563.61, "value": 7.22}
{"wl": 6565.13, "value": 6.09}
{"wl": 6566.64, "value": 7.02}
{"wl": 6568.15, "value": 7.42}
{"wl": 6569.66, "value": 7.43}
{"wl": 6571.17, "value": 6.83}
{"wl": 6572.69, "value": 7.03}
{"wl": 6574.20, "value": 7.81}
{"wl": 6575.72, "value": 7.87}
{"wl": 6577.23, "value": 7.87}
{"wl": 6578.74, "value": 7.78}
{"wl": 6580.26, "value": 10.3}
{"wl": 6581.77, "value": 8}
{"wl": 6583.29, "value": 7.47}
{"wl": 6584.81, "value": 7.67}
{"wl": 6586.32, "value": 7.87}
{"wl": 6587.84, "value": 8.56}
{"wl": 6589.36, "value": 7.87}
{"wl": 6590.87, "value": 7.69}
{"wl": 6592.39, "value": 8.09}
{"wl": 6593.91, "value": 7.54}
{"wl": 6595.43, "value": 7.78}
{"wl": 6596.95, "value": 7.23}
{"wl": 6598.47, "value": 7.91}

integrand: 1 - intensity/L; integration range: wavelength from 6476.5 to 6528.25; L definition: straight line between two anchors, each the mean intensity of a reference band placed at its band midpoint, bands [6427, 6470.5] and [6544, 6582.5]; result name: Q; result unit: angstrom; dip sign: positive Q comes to 3.6 angstrom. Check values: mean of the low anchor 7.9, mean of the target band 7.14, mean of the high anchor 7.43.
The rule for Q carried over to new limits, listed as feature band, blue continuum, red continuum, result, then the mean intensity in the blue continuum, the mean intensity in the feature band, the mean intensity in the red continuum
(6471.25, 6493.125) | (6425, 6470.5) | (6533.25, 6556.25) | 0.6 angstrom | 7.88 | 7.63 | 7.82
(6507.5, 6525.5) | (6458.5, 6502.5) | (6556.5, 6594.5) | -1.0 angstrom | 7.27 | 7.74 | 7.44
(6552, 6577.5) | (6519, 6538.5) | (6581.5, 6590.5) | 2.6 angstrom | 7.94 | 7.09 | 7.89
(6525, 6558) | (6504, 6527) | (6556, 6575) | -2.9 angstrom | 7.64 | 7.85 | 6.82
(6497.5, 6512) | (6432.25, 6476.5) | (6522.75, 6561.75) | 3.7 angstrom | 7.89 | 5.75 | 7.61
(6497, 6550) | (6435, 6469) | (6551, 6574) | 0.1 angstrom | 7.88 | 7.28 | 7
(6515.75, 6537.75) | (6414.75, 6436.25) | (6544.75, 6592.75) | -0.8 angstrom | 7.9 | 7.93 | 7.53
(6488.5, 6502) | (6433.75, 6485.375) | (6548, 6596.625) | 2.2 angstrom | 7.81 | 6.43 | 7.49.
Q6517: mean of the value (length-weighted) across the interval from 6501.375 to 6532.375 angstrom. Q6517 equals 7.32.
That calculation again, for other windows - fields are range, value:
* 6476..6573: 7.28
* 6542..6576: 7.24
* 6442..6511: 7.32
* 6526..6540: 7.96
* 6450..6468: 7.79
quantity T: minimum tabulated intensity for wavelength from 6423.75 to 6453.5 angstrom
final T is 7.07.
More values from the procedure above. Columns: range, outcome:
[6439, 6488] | 6.87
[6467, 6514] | 2.83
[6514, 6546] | 6.97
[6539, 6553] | 7.3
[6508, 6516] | 7.29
